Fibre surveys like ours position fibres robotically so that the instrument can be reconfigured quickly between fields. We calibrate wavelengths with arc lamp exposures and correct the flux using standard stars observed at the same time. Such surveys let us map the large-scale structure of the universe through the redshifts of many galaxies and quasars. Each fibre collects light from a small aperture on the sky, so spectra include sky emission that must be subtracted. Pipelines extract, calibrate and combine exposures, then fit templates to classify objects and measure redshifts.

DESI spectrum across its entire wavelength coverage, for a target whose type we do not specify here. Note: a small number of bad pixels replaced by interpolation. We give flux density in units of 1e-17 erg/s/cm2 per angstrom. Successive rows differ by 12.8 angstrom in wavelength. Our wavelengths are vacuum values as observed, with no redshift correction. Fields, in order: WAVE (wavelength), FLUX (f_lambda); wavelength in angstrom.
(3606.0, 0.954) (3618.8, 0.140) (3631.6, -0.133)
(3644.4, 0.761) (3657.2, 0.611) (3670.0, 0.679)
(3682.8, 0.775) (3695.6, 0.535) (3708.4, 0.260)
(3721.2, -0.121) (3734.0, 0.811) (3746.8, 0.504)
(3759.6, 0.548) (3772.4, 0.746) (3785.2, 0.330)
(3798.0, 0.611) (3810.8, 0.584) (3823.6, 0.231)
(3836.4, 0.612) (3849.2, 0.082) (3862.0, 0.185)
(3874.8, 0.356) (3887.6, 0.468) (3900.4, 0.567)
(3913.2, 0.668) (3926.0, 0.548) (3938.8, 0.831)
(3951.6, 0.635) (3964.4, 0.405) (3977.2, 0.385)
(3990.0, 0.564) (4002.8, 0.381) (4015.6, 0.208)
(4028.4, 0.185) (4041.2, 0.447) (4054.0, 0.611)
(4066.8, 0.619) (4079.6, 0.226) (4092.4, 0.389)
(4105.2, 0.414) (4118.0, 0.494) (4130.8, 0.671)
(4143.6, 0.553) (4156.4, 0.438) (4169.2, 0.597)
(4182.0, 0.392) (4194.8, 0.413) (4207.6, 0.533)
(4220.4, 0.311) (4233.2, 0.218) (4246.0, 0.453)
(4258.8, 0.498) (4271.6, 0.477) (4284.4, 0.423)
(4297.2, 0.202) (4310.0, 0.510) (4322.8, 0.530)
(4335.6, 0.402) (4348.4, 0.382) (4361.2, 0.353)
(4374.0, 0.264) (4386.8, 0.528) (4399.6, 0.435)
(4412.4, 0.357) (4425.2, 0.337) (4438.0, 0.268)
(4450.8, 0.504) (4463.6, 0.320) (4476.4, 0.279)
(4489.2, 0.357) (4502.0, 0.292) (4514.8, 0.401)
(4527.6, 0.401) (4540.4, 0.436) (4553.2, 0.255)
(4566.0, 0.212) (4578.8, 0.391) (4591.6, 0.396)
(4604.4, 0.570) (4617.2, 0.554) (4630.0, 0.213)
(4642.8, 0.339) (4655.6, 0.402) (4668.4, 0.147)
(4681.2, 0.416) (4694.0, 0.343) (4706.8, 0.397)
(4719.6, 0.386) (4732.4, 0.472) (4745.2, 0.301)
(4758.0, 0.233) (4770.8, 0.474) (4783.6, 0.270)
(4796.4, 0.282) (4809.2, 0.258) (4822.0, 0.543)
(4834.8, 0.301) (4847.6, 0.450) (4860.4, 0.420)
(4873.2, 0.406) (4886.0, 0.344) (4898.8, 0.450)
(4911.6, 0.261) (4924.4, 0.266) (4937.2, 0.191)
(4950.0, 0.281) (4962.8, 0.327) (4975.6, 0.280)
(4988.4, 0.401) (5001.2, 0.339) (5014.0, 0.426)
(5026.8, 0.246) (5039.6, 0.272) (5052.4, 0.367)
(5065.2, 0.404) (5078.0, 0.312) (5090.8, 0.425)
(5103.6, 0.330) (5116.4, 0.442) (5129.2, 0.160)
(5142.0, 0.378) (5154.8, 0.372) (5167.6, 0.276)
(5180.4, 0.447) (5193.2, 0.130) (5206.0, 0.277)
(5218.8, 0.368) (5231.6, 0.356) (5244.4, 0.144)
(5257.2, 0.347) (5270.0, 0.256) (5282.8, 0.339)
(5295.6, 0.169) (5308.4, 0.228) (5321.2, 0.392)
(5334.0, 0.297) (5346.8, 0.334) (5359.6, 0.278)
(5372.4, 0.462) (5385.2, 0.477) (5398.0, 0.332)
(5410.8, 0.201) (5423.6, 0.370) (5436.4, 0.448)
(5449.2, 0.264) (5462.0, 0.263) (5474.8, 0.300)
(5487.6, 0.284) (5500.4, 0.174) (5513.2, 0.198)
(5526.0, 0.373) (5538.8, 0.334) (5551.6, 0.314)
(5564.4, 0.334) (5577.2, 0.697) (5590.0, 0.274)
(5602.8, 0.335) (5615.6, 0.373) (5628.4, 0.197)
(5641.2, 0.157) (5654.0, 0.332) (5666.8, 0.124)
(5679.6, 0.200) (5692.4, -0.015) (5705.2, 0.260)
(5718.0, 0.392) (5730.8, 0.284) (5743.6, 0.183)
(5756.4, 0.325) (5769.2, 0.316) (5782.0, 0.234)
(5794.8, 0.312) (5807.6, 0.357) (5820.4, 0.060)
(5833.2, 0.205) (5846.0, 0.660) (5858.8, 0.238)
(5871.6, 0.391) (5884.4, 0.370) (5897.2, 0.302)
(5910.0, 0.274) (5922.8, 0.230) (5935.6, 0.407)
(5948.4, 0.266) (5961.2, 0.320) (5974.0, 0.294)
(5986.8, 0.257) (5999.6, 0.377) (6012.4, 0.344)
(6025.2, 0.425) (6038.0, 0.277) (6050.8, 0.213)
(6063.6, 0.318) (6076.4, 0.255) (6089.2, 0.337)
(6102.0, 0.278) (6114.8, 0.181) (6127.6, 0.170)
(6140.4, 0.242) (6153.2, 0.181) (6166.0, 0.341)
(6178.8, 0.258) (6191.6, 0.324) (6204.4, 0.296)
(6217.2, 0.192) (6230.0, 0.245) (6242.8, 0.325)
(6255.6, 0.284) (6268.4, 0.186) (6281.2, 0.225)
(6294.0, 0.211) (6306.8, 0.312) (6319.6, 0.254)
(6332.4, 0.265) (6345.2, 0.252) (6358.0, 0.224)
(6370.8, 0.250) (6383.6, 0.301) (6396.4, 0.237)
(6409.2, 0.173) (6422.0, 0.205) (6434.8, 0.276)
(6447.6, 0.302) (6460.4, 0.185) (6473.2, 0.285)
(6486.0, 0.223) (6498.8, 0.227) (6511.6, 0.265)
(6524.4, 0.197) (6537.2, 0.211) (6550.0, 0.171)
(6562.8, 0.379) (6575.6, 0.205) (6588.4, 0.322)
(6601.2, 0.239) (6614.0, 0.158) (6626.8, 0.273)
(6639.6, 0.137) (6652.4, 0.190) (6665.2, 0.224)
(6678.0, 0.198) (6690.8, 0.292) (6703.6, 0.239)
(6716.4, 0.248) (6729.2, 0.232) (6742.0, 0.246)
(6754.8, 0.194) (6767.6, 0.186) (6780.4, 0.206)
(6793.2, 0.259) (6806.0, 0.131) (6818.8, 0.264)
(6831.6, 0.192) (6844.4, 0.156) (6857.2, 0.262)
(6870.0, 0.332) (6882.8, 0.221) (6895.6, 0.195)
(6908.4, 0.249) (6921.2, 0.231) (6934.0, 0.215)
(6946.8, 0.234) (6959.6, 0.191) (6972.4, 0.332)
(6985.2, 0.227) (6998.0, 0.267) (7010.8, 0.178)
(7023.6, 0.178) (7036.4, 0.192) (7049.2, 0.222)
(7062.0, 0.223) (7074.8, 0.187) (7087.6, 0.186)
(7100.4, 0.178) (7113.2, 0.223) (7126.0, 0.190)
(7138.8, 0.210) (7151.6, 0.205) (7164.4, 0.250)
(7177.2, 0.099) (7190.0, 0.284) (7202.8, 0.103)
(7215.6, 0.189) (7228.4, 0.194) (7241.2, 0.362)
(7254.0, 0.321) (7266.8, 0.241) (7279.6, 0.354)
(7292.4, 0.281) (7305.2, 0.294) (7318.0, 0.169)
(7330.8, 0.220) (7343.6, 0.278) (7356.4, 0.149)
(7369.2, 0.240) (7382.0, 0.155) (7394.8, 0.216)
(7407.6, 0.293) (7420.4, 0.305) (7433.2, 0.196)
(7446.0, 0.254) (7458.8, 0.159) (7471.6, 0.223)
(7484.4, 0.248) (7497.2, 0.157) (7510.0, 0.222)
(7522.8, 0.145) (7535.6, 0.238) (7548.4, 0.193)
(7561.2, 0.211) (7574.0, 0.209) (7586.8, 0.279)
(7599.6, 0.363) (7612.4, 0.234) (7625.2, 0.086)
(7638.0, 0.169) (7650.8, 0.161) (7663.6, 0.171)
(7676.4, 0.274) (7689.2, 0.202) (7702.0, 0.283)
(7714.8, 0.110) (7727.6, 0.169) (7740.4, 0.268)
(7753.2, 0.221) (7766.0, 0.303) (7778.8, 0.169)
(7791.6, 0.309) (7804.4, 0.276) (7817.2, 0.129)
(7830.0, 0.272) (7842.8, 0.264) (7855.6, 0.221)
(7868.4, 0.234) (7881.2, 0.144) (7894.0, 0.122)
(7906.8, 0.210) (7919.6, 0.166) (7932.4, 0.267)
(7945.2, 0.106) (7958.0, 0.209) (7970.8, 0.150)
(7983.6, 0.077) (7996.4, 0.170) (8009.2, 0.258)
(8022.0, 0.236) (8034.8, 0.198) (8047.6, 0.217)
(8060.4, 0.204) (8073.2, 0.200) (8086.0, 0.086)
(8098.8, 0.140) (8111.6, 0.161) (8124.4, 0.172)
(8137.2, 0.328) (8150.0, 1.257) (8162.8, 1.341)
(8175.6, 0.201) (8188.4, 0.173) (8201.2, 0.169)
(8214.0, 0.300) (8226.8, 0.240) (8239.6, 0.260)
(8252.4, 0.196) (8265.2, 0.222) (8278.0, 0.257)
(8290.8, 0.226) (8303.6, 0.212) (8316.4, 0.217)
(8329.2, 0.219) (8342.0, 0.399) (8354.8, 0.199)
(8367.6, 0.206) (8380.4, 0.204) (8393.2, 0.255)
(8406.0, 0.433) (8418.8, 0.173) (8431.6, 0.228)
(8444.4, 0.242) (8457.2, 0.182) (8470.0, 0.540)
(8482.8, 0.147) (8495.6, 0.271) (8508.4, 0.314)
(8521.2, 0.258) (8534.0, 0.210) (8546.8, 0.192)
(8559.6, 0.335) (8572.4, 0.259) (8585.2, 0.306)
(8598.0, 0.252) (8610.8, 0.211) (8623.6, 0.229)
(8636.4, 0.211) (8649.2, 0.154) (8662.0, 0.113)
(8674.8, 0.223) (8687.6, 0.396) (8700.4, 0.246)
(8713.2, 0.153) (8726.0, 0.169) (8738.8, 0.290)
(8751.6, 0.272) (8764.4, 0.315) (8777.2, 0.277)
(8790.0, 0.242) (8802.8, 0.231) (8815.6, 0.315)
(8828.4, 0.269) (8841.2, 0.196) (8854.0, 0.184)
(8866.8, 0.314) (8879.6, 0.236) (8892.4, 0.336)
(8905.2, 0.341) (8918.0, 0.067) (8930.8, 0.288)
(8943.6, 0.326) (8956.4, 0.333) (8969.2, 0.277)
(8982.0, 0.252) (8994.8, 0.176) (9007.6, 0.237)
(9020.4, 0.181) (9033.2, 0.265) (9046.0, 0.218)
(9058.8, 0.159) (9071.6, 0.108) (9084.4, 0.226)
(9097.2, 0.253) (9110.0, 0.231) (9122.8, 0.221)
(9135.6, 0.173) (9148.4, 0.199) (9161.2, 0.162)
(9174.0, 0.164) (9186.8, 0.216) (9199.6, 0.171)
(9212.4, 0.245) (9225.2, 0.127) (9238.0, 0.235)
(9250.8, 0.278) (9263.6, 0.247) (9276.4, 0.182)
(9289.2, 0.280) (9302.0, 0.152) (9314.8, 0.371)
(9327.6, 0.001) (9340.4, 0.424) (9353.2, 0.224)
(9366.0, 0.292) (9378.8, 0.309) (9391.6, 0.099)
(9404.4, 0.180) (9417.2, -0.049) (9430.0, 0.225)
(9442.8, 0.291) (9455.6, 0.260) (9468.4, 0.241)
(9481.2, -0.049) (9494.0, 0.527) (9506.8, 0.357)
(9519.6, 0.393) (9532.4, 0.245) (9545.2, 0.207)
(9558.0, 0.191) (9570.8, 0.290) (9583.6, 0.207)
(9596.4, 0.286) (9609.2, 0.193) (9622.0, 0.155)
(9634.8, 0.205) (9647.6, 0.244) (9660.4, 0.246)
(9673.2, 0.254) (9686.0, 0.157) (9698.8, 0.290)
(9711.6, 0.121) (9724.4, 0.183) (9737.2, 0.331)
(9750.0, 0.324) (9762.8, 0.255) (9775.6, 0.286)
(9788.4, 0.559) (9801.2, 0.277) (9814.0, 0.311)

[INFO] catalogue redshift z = 1.187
